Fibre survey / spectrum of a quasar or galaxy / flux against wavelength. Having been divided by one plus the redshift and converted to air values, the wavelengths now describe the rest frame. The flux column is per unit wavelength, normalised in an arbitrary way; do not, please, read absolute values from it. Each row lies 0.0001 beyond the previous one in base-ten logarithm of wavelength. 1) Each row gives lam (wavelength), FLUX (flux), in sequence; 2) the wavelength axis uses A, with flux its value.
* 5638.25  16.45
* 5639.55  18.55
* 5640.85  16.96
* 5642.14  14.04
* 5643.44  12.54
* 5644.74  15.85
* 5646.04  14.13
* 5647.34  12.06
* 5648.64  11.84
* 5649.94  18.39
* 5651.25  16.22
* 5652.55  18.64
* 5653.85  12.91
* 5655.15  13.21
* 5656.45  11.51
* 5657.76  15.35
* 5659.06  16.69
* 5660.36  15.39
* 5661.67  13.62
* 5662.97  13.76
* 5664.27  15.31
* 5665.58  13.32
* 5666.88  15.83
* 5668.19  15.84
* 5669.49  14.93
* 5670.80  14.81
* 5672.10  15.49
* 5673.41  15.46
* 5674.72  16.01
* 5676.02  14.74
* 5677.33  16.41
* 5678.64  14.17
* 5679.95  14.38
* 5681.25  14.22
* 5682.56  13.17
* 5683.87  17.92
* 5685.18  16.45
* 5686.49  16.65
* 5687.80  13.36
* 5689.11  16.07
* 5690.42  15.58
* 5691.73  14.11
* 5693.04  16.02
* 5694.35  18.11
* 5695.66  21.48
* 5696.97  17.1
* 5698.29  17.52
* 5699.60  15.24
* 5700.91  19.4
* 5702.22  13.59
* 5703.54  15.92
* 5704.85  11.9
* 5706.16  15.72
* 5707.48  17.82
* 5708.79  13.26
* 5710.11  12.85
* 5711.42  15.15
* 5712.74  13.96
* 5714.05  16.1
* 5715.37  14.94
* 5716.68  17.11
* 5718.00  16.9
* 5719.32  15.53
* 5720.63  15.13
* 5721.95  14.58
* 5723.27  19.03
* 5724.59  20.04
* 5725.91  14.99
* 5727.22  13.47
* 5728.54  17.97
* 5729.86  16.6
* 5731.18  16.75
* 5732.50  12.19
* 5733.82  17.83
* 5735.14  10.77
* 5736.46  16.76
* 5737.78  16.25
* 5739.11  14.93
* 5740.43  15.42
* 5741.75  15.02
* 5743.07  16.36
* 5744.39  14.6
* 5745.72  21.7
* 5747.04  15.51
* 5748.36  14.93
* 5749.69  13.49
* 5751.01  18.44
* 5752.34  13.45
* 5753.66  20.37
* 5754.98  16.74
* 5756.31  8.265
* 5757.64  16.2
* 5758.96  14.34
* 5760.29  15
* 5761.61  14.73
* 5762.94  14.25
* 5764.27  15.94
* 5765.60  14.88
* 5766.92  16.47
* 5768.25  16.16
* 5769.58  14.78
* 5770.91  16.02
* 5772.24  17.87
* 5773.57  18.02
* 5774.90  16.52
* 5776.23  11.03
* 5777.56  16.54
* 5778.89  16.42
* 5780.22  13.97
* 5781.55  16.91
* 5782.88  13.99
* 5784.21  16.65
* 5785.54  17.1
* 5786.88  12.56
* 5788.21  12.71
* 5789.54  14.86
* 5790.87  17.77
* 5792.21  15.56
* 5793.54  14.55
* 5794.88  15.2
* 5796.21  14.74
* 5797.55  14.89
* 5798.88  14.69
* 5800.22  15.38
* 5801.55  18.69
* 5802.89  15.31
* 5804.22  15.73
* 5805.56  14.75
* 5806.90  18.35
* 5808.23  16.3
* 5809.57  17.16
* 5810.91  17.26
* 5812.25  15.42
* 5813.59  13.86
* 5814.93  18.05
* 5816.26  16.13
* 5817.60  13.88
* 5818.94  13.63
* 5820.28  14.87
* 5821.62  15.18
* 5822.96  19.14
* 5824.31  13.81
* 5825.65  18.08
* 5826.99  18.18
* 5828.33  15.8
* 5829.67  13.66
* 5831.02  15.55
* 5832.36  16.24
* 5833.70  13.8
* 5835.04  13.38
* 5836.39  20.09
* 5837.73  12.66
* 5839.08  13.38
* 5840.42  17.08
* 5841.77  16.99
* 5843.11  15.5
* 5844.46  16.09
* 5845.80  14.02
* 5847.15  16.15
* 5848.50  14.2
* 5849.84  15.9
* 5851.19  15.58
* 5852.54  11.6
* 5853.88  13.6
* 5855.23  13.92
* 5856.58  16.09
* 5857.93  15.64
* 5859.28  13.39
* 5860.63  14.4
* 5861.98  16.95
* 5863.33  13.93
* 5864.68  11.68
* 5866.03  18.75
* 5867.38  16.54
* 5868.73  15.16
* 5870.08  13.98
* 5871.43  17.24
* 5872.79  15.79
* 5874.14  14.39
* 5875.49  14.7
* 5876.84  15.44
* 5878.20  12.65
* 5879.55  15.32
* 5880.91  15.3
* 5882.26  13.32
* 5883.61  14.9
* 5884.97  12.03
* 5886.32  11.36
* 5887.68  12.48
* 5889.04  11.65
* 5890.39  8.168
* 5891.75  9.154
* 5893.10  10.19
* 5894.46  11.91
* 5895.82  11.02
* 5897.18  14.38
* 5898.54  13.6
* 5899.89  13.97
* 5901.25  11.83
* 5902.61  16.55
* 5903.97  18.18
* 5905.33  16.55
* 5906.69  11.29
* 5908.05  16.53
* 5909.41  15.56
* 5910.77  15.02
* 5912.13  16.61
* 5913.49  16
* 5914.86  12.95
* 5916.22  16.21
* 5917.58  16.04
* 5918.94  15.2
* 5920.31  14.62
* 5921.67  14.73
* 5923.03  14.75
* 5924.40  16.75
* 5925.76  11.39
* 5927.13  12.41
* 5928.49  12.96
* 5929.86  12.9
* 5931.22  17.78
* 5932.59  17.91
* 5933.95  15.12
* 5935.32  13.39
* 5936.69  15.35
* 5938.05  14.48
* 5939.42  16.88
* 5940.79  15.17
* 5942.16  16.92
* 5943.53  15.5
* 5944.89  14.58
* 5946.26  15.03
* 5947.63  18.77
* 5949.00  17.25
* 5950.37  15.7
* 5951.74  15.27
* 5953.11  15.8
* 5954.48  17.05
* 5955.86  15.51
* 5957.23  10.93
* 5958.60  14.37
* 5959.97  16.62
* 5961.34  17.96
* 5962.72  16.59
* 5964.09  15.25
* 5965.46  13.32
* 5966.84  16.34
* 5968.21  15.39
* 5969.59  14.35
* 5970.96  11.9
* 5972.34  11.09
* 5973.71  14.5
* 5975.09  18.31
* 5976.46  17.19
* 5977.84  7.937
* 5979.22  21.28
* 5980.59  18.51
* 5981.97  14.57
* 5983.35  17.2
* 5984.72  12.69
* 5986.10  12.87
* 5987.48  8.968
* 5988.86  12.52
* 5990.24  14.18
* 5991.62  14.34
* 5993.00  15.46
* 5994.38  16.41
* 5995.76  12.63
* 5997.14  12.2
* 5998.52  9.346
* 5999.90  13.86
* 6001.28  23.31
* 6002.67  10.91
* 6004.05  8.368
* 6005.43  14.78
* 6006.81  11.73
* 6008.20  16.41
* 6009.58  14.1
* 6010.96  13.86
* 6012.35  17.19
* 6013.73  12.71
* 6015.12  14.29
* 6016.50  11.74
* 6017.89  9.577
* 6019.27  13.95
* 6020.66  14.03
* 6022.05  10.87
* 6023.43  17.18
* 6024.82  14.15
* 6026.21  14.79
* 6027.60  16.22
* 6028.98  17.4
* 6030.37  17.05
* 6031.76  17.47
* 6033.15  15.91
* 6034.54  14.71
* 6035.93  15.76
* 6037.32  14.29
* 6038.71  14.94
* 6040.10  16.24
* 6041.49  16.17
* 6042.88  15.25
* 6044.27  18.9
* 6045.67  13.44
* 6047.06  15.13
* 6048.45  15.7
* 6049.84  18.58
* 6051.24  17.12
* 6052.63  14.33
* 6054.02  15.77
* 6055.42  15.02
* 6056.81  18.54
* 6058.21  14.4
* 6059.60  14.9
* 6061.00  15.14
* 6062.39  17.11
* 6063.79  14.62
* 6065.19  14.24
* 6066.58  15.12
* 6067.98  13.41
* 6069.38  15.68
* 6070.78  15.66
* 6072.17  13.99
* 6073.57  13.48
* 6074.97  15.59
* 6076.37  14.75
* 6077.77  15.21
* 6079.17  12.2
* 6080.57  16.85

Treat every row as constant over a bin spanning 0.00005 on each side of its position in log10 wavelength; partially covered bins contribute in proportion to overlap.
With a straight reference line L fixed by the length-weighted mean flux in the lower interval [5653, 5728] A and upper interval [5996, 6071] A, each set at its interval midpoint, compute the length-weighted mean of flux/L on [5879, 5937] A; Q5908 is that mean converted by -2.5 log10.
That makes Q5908 0.079 mag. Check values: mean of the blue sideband 15.4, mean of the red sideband 14.9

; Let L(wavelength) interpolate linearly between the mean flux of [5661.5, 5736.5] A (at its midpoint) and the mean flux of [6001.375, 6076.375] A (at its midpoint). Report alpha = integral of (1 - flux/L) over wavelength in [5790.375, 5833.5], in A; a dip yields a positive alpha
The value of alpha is -1.3 A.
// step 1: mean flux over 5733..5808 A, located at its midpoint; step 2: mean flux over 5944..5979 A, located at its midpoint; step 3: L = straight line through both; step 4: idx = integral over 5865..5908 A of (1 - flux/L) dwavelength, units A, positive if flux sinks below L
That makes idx 4.2 A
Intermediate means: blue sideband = 15.5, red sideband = 15.2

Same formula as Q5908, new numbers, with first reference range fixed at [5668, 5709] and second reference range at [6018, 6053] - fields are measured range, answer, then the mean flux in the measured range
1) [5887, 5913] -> 0.16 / 13.4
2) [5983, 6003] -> 0.13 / 13.8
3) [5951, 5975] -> 0.04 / 14.9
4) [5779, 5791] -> 0.04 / 15.1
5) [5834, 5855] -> 0.04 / 15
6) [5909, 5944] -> 0.03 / 15.1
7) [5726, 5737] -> 0.03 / 15.3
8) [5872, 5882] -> 0.06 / 14.8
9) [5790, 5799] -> 0.02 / 15.4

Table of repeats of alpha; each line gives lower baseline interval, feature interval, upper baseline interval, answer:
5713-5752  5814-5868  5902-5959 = 0.9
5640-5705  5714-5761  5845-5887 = -2.1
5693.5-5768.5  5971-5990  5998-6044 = 0.5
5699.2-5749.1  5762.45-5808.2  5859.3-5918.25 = -1.4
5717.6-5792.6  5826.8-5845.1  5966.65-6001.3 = -0.4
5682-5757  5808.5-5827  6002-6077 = -0.6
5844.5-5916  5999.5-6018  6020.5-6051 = 1.8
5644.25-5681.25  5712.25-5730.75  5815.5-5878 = -1.5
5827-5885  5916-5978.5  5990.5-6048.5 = -1.3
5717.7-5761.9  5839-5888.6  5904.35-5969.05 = 2.3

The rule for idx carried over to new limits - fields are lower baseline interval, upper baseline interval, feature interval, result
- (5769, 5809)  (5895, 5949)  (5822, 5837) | -0.7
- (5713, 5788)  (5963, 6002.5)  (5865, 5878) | -0.4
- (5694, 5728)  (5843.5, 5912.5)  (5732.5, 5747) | -0.1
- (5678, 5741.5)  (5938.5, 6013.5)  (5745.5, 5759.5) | 0.0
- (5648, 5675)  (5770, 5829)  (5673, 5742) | -2.2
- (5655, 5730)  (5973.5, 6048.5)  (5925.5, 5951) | -0.8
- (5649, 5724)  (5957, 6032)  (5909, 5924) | -0.6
